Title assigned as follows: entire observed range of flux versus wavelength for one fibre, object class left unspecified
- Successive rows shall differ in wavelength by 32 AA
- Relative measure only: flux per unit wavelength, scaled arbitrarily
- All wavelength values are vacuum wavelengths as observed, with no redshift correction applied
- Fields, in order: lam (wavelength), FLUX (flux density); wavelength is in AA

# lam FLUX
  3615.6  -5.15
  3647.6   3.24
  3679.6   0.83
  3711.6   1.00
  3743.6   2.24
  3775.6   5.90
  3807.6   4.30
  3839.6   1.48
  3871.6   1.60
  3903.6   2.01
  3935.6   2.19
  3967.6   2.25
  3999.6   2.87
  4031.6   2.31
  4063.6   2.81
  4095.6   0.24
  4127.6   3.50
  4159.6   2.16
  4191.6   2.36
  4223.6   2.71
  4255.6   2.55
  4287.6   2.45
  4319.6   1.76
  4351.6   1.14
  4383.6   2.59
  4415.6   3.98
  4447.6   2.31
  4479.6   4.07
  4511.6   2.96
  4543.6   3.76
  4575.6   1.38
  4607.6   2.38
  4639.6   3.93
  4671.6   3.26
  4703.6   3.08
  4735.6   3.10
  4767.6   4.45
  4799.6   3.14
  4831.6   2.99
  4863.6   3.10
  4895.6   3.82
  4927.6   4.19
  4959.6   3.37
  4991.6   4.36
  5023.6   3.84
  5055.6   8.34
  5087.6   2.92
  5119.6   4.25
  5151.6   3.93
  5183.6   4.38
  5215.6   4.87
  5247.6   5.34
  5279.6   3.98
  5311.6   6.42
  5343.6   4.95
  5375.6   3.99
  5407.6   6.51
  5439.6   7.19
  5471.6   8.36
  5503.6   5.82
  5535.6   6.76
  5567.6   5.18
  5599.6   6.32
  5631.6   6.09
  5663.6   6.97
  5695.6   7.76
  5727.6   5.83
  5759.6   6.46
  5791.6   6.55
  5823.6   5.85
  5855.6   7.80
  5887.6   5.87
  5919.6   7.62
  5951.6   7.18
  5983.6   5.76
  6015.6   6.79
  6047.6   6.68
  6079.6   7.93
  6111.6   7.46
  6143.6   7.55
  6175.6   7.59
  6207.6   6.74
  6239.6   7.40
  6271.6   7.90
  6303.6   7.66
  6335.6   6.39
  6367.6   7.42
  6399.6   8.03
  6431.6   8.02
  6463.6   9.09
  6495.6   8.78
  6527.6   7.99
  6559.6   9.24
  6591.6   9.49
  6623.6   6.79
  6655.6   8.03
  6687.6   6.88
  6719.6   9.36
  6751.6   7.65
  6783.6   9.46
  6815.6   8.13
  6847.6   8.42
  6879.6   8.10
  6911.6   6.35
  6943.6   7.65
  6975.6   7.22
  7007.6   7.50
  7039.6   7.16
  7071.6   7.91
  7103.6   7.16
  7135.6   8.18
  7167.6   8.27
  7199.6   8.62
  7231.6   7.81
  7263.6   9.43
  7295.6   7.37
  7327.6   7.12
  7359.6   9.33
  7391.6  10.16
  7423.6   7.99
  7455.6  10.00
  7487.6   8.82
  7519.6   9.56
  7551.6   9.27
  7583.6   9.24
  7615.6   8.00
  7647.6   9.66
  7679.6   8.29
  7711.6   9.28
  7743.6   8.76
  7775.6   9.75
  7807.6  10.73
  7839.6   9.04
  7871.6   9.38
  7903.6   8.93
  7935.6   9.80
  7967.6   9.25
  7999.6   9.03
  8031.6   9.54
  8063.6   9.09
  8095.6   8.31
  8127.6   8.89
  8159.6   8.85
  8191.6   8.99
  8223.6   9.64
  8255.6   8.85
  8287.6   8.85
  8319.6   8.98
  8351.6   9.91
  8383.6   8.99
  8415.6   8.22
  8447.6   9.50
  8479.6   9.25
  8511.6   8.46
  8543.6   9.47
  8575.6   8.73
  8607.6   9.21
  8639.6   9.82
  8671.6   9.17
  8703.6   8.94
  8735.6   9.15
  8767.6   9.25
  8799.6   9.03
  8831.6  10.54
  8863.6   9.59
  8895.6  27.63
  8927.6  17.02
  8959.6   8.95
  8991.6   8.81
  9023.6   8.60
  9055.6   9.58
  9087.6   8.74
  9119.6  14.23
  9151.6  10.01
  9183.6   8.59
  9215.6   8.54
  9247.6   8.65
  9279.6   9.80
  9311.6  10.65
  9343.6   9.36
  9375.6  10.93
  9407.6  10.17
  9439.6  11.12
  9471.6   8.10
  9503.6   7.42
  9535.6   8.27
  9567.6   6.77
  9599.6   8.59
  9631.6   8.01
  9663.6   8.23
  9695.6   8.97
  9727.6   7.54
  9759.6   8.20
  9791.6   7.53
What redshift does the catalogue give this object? 0.36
